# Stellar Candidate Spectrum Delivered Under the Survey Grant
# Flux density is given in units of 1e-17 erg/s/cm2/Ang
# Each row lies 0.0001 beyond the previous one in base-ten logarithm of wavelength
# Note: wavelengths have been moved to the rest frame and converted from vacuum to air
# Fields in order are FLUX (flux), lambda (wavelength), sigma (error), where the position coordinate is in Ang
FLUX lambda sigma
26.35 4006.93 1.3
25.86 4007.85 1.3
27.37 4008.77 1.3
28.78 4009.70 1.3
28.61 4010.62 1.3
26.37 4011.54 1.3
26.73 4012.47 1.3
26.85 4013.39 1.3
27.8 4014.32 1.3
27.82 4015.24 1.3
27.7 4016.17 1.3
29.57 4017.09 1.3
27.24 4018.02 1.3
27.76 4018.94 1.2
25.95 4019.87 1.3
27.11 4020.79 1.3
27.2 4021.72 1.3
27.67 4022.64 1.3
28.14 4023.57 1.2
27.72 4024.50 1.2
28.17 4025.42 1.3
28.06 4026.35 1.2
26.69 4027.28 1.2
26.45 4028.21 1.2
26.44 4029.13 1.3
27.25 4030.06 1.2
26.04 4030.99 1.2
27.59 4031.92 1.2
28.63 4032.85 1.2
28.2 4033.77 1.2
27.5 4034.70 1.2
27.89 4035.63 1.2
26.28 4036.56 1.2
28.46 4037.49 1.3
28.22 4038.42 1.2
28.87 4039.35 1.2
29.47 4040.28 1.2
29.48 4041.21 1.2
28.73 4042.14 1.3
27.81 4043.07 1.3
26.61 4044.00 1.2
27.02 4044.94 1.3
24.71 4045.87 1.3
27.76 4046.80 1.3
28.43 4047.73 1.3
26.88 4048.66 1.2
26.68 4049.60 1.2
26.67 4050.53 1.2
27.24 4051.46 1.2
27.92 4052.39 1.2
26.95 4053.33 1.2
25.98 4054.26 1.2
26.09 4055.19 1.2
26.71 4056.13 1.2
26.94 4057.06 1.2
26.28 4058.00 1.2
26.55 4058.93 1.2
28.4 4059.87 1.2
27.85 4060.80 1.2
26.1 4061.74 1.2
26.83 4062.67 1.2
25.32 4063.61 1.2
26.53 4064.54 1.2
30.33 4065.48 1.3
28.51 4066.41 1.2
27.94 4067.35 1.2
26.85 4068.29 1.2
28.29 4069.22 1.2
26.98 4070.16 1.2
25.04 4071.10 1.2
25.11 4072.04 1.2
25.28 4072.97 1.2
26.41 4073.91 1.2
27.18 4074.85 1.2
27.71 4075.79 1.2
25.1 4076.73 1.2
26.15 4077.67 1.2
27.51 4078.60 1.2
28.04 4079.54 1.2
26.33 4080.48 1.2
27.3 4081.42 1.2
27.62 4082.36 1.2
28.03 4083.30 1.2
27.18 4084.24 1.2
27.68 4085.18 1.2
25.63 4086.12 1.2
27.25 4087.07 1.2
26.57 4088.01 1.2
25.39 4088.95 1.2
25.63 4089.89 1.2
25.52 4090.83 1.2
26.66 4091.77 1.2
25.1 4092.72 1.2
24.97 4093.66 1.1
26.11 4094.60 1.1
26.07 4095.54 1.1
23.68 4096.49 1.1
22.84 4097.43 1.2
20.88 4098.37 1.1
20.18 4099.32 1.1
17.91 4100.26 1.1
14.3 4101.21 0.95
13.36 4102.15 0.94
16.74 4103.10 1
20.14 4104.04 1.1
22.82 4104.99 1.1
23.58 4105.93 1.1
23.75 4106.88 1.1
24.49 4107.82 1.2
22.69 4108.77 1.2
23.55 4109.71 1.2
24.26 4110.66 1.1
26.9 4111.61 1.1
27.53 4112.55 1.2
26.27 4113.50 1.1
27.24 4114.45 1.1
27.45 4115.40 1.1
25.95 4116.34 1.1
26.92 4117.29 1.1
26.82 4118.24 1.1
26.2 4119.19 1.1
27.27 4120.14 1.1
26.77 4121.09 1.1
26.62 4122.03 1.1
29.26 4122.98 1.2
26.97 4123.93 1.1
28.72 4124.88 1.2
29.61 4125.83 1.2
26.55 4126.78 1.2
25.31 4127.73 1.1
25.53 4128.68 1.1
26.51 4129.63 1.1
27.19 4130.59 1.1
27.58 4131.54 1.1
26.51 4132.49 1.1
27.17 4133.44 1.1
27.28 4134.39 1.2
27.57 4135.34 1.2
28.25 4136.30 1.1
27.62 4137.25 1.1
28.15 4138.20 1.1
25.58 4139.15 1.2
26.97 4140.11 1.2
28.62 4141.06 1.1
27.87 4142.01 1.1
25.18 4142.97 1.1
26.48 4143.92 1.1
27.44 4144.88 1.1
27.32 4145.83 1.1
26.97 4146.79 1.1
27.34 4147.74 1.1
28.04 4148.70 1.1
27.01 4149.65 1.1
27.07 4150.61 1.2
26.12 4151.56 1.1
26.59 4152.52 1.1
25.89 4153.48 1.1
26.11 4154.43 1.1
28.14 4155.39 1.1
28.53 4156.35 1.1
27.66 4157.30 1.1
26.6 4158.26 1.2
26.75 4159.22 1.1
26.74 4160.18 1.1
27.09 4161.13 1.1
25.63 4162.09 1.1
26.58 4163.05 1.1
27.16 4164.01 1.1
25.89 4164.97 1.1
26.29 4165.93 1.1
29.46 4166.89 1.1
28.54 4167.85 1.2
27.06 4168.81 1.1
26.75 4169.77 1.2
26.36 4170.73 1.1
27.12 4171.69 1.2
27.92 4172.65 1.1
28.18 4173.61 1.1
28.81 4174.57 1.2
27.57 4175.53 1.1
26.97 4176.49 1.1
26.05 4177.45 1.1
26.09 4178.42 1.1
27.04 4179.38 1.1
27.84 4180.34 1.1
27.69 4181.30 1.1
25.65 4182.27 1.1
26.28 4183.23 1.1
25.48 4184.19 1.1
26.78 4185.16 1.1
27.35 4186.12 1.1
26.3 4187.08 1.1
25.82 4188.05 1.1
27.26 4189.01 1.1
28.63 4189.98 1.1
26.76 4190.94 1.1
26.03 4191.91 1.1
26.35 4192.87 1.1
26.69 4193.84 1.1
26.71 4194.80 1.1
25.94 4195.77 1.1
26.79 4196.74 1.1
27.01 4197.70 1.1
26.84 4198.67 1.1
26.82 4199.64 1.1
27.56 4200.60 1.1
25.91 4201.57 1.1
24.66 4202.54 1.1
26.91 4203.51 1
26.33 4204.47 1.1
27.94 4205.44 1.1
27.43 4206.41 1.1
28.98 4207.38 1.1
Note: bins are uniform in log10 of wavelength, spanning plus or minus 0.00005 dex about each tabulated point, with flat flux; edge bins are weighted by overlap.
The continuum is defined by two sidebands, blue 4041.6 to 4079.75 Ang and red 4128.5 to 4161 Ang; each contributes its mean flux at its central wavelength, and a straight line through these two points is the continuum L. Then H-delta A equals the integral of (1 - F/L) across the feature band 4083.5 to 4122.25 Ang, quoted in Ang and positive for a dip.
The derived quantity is 3.9 Ang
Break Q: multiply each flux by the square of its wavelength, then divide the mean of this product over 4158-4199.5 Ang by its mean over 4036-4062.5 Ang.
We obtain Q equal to 1.0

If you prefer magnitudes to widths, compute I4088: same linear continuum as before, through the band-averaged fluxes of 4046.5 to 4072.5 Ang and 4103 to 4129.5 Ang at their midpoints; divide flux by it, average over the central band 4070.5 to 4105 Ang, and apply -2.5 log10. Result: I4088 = 0.08 mag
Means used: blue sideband 27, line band 24.5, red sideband 25.7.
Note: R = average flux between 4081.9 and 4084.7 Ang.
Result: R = 27.6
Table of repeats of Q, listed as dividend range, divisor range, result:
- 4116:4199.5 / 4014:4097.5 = 1.05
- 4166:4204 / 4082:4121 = 1.15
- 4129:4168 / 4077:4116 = 1.14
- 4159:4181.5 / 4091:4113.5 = 1.24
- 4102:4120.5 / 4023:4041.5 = 0.91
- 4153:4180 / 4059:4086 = 1.05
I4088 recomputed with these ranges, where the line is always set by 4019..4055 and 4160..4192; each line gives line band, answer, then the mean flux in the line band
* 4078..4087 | 0.00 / 27.2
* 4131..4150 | -0.01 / 27.3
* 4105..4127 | 0.04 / 26.3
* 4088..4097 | 0.07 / 25.5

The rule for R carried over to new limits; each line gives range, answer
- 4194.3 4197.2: 26.5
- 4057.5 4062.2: 27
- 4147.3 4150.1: 27.5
